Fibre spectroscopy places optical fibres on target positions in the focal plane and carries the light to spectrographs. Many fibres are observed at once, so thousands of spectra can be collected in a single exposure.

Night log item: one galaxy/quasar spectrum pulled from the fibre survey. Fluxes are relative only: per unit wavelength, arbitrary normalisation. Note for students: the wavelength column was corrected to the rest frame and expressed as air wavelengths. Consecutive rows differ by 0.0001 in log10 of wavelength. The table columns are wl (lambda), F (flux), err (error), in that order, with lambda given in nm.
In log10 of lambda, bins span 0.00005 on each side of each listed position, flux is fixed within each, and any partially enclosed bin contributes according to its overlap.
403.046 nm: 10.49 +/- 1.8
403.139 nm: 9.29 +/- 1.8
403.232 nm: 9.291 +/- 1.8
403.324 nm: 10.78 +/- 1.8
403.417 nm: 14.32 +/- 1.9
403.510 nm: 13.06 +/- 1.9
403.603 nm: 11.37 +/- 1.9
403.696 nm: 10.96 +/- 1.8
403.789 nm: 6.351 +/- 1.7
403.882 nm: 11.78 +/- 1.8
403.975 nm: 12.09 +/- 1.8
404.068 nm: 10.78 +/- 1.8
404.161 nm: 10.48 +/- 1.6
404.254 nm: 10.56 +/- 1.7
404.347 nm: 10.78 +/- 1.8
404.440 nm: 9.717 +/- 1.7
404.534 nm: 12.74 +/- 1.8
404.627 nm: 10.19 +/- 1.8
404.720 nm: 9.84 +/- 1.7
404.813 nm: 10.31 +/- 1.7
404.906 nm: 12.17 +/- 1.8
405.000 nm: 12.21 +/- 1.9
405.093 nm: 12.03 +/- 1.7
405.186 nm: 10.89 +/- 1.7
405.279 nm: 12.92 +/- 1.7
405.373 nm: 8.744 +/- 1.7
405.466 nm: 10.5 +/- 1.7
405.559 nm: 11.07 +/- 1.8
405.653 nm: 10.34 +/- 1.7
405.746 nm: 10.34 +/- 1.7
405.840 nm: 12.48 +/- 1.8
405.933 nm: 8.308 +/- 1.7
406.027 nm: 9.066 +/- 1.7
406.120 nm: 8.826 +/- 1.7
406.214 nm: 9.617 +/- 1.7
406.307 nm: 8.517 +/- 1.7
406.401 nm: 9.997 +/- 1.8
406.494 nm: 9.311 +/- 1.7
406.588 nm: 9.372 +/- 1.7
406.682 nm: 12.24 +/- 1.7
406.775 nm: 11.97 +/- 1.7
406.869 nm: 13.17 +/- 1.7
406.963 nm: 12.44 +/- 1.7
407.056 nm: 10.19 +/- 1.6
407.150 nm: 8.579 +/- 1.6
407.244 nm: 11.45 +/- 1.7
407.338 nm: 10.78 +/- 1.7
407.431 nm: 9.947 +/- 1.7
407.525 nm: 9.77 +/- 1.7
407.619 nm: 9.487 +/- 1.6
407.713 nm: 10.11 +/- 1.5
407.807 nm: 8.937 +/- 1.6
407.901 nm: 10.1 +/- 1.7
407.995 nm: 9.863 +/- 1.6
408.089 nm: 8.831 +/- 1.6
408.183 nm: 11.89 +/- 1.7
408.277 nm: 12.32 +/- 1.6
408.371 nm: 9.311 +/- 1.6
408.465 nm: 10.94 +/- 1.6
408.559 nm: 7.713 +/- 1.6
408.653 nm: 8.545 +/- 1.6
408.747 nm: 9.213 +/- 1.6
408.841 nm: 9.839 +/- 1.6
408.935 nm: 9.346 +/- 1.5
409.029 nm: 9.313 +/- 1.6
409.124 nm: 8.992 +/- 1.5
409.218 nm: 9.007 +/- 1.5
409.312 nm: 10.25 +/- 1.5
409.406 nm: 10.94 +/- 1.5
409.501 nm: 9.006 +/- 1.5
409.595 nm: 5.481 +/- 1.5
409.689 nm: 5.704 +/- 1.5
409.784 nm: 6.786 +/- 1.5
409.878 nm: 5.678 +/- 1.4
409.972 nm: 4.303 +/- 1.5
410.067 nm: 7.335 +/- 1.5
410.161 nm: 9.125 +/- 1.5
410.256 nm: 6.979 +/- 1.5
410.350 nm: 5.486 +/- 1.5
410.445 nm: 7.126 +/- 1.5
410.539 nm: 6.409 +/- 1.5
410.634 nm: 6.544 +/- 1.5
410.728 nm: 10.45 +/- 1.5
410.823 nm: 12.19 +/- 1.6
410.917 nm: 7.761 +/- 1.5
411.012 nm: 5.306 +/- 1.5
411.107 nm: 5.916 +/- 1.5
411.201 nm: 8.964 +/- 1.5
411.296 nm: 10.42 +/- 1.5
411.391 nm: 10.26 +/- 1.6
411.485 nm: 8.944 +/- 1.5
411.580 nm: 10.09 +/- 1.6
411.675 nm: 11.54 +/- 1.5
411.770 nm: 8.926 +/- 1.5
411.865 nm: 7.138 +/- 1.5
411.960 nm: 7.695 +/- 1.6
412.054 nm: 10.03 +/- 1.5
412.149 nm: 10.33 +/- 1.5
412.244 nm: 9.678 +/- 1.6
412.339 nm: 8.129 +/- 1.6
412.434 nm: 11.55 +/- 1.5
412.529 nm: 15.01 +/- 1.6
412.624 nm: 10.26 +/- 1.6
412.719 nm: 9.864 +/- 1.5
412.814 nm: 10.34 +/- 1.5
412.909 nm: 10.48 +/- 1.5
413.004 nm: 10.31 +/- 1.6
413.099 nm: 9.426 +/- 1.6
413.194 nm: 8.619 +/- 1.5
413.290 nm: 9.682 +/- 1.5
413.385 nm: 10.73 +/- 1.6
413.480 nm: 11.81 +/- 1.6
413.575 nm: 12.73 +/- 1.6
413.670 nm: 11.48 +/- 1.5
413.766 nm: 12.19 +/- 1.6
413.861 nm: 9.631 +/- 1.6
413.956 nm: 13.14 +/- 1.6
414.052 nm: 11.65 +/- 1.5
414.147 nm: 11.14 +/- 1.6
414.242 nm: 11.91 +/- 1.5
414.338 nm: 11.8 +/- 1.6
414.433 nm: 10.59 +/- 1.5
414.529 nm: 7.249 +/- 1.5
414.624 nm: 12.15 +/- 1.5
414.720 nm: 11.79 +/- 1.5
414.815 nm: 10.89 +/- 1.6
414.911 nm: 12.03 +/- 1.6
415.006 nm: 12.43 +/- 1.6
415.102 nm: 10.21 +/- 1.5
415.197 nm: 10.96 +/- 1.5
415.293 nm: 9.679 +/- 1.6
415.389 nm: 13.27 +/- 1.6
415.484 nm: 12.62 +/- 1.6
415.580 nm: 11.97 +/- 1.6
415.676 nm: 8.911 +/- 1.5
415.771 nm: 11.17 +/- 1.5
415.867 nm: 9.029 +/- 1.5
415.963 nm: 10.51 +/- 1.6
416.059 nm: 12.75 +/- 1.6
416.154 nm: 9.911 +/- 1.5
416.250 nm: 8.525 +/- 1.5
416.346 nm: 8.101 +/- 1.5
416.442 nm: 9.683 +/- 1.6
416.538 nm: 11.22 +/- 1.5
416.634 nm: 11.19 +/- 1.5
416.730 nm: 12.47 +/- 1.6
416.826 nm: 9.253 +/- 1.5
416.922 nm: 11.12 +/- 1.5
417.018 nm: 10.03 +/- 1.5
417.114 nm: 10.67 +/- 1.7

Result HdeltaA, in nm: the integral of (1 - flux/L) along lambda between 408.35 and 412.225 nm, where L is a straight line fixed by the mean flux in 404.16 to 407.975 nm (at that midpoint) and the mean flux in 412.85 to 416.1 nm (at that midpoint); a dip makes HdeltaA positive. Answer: 0.84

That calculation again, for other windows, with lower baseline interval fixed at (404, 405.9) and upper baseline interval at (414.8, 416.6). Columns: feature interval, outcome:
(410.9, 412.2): 0.24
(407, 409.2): 0.22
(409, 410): 0.28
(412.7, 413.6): 0.04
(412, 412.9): 0.02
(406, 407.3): 0.07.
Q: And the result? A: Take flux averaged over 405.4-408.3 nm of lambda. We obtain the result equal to 10.3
